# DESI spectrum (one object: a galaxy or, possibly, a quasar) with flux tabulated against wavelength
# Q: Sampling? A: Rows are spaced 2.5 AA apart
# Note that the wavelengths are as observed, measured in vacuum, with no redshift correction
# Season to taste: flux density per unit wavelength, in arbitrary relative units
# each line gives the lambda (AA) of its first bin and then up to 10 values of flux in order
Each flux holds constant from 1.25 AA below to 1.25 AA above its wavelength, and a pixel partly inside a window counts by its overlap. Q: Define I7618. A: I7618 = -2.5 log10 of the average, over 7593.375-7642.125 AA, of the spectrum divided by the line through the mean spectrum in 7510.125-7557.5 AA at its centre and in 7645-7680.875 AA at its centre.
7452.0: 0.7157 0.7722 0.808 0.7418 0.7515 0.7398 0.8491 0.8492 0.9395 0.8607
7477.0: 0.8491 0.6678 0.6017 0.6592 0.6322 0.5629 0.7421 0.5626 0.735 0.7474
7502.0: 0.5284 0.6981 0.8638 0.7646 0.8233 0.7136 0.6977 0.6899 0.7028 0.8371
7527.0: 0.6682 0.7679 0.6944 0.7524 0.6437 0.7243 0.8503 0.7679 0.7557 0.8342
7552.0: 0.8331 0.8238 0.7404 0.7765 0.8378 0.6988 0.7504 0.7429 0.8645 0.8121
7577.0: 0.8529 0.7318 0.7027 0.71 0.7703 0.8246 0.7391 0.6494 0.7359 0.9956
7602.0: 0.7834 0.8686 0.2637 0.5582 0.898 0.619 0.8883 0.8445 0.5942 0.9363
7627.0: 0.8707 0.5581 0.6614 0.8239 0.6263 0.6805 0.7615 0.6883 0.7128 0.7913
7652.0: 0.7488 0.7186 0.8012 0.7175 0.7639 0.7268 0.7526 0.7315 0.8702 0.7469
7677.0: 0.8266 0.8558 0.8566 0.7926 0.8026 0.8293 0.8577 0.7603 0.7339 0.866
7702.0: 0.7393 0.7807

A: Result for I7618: 0.047 mag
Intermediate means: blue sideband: 0.754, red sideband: 0.768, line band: 0.73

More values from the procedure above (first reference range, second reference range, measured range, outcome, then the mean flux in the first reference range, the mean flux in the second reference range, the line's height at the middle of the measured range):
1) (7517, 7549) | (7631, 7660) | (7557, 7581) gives -0.07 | 0.739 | 0.729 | 0.735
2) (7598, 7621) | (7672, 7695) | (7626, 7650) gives 0.09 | 0.745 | 0.819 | 0.773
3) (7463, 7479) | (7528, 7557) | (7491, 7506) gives 0.20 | 0.838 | 0.766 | 0.81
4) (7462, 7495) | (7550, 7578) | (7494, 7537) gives 0.06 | 0.737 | 0.794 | 0.762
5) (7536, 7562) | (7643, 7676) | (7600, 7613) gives 0.11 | 0.779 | 0.752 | 0.765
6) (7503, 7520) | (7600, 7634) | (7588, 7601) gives -0.08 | 0.75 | 0.727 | 0.732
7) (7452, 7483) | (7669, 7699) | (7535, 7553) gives 0.03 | 0.785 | 0.809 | 0.793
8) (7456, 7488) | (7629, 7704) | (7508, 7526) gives 0.03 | 0.766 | 0.762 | 0.765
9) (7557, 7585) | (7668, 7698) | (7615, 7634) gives 0.04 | 0.771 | 0.805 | 0.788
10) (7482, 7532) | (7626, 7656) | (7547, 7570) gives -0.11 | 0.702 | 0.72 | 0.709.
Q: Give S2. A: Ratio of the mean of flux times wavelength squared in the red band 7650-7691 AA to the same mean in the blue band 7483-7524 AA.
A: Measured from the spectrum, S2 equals 1.18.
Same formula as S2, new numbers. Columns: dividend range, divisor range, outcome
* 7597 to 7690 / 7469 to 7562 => 1.06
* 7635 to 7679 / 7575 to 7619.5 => 1.02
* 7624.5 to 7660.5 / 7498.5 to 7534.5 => 1.04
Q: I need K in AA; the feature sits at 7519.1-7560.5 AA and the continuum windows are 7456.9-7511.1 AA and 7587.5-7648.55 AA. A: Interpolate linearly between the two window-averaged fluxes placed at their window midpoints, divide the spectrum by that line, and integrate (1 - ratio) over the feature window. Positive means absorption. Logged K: -1.4 AA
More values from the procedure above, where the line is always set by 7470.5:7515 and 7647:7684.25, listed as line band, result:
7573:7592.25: -0.5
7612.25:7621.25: -0.3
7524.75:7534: 0.1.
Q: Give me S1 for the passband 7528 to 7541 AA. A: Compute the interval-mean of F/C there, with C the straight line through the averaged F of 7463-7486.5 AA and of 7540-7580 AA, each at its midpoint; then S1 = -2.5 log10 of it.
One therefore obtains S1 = 0.10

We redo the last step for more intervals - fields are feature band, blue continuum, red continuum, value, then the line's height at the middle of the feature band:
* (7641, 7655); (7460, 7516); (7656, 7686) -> 0.06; 0.78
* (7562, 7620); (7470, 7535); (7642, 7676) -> -0.02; 0.74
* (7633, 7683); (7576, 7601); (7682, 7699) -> 0.05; 0.793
